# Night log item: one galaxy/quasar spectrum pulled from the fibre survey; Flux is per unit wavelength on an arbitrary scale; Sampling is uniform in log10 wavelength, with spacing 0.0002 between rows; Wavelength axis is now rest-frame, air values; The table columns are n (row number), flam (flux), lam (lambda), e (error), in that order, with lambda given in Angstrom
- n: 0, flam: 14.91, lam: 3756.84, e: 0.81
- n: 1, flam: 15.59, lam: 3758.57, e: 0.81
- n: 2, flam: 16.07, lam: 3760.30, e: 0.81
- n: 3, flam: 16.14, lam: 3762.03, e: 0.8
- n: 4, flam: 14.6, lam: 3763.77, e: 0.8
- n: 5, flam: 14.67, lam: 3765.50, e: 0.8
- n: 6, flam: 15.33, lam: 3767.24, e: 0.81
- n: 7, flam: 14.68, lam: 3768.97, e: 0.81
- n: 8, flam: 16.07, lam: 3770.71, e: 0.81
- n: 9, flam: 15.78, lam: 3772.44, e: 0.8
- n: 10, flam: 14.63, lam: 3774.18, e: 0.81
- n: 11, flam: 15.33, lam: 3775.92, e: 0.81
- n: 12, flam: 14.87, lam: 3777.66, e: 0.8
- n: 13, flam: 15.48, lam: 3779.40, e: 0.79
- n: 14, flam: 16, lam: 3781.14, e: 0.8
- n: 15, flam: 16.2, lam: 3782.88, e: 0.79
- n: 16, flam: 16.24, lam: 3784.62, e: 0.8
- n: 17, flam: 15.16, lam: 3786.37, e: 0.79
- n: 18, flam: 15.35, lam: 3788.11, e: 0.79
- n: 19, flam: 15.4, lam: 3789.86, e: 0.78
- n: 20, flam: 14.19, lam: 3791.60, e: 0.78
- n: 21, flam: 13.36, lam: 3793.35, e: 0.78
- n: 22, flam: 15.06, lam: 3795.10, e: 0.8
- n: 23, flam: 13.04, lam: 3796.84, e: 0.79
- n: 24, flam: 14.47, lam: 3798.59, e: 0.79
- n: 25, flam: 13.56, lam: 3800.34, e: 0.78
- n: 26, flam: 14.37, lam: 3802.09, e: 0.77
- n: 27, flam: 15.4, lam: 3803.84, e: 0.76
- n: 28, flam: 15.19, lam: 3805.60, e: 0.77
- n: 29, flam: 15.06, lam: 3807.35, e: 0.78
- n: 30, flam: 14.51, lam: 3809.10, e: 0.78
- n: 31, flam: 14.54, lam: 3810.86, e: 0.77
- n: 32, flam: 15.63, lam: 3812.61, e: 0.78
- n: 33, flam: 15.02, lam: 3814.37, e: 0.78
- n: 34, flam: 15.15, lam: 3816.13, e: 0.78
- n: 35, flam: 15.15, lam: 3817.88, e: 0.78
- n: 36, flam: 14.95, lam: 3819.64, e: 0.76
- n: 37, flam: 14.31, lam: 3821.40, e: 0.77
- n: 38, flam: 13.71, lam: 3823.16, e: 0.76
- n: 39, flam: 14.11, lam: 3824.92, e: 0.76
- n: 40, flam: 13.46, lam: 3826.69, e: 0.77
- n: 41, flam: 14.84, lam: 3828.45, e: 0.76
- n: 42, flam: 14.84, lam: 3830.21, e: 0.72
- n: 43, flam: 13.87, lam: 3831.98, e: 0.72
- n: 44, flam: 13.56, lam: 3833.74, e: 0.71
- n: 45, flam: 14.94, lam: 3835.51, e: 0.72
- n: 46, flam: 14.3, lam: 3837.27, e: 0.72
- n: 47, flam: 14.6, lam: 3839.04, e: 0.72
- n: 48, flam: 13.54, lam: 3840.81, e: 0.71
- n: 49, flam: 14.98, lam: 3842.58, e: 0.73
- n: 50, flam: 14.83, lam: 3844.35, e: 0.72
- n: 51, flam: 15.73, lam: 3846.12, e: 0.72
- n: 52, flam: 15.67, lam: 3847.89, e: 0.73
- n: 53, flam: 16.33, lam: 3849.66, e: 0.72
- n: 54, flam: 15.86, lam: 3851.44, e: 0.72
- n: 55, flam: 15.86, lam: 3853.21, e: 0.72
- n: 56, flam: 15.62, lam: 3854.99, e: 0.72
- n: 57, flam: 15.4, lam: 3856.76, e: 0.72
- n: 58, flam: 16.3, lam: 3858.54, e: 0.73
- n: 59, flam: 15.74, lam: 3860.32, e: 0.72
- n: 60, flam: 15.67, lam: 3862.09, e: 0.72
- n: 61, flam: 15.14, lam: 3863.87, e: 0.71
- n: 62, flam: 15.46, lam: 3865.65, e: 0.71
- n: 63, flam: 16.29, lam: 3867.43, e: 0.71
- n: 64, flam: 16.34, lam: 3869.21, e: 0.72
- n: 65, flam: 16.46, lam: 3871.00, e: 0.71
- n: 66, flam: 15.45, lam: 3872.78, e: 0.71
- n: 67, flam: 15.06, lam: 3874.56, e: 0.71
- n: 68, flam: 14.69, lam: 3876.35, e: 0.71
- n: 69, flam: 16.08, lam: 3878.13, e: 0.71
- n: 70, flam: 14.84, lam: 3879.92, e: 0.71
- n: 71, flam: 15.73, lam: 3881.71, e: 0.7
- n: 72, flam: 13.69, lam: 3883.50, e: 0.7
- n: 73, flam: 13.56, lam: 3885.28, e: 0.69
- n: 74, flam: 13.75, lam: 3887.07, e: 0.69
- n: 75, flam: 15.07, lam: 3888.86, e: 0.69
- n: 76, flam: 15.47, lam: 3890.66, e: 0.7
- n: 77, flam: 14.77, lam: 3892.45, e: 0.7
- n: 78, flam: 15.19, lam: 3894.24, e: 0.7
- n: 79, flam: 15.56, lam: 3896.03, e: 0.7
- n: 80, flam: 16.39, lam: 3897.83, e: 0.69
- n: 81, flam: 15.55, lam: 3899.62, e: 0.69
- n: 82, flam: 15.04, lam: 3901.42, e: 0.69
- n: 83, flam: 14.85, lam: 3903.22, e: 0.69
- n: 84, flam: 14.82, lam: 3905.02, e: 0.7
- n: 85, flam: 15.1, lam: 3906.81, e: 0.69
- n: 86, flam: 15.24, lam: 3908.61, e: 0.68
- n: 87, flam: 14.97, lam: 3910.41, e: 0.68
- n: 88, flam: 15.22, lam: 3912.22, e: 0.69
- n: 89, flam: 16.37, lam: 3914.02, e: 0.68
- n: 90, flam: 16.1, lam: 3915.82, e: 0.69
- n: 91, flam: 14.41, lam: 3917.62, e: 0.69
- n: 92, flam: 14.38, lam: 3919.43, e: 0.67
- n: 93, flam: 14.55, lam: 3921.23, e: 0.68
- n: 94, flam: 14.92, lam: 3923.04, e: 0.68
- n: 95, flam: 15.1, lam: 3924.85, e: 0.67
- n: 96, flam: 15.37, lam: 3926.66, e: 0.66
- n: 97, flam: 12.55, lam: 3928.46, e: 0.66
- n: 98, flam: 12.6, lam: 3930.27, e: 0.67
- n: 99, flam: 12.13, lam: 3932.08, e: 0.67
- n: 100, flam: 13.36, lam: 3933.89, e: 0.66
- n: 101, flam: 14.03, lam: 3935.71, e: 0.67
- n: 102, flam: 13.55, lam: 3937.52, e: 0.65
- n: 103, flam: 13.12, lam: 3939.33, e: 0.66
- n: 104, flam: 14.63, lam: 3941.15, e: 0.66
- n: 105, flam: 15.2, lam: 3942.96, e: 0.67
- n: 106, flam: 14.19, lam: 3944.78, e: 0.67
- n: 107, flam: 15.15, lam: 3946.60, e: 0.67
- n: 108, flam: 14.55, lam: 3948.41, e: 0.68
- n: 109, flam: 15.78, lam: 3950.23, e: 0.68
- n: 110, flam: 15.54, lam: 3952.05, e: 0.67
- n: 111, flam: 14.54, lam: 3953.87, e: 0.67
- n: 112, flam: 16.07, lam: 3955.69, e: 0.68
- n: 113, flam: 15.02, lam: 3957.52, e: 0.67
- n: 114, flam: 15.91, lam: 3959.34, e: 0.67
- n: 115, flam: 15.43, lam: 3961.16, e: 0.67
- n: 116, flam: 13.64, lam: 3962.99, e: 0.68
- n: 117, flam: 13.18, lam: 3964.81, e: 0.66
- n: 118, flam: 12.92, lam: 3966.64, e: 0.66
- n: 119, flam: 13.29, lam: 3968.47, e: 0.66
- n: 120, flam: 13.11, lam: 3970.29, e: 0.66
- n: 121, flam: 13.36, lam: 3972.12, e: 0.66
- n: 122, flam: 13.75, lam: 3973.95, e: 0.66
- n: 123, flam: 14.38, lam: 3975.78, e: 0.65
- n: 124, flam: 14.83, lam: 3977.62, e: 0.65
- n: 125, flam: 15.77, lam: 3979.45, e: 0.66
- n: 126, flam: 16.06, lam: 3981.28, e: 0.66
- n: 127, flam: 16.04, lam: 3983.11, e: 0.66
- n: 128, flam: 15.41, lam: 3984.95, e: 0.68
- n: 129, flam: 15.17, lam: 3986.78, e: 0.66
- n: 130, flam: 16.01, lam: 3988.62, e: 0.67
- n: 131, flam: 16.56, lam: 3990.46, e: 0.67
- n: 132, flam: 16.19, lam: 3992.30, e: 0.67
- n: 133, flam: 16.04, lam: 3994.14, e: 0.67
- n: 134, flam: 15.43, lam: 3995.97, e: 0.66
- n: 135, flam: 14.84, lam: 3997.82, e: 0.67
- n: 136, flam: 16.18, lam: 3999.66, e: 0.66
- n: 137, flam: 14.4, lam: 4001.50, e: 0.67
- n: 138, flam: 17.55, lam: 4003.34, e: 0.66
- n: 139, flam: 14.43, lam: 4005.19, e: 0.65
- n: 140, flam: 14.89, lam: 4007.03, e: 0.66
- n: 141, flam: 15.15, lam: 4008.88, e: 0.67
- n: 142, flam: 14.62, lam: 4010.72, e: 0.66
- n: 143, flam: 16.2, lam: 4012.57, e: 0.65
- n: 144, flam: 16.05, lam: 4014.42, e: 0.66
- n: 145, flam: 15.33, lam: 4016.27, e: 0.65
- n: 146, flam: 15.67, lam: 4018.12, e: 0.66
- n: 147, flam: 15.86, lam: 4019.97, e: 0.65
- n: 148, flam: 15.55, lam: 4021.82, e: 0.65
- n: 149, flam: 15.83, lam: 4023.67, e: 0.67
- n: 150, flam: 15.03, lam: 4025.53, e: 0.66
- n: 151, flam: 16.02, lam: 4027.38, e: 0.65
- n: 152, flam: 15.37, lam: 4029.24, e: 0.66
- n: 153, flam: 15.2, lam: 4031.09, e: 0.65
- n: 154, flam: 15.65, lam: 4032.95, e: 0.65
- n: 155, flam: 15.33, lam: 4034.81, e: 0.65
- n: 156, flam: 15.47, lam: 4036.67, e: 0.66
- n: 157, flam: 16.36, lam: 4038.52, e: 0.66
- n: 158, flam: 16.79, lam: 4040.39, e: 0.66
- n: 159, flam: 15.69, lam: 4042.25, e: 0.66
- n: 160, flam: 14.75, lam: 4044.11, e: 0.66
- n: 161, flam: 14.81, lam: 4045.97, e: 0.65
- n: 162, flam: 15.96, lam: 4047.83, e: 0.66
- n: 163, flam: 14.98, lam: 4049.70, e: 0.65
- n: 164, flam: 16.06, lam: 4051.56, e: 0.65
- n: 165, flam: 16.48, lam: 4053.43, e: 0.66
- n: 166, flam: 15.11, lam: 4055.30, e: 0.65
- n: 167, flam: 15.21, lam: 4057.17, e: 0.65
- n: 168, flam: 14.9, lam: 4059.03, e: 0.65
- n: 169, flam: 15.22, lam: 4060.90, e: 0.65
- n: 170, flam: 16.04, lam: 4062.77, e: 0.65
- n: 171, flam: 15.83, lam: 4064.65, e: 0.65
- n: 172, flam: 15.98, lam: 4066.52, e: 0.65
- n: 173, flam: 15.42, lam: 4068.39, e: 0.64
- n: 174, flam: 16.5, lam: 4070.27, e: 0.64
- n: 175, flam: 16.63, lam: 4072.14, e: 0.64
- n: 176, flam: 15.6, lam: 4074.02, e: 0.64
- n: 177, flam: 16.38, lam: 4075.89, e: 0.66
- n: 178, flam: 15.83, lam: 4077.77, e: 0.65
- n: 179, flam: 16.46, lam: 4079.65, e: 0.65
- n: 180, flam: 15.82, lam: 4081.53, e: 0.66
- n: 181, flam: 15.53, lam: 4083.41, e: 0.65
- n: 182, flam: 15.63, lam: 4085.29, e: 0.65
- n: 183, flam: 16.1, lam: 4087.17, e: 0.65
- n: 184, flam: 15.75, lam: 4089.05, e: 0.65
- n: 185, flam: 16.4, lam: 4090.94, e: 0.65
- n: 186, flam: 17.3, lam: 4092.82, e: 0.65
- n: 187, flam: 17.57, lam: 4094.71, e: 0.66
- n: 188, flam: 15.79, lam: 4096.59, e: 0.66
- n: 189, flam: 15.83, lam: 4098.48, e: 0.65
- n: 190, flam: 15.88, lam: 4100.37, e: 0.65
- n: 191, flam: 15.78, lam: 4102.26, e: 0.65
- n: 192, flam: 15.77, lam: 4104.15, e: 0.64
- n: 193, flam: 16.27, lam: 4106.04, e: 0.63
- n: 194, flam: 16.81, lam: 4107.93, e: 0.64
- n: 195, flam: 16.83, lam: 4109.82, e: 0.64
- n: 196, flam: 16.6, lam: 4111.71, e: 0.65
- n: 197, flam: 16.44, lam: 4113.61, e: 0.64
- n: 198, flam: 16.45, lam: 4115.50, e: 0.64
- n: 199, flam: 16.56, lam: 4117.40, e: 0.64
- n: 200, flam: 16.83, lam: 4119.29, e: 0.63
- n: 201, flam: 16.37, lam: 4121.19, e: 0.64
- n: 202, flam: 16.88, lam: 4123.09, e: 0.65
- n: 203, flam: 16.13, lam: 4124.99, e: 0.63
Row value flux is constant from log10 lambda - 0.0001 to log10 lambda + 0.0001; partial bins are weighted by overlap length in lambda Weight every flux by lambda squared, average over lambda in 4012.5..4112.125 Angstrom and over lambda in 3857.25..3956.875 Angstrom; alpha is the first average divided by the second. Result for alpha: 1.15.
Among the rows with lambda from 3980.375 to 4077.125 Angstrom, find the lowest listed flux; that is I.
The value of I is 14.4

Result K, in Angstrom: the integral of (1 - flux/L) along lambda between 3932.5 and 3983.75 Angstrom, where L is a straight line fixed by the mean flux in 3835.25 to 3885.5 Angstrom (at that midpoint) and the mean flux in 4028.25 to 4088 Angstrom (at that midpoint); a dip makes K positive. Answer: 3.5 Angstrom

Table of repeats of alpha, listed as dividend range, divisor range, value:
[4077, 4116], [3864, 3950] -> 1.20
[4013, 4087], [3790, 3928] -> 1.15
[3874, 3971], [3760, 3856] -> 1.04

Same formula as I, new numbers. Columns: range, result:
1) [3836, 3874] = 13.54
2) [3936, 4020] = 12.92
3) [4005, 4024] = 14.43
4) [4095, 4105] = 15.77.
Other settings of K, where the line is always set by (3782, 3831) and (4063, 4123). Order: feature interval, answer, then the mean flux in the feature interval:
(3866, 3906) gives -0.2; 15.2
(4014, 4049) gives 0.7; 15.6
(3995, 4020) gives 0.5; 15.5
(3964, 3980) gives 1.8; 13.8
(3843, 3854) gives -0.5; 15.7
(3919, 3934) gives 1.4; 13.9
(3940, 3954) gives 0.5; 14.9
